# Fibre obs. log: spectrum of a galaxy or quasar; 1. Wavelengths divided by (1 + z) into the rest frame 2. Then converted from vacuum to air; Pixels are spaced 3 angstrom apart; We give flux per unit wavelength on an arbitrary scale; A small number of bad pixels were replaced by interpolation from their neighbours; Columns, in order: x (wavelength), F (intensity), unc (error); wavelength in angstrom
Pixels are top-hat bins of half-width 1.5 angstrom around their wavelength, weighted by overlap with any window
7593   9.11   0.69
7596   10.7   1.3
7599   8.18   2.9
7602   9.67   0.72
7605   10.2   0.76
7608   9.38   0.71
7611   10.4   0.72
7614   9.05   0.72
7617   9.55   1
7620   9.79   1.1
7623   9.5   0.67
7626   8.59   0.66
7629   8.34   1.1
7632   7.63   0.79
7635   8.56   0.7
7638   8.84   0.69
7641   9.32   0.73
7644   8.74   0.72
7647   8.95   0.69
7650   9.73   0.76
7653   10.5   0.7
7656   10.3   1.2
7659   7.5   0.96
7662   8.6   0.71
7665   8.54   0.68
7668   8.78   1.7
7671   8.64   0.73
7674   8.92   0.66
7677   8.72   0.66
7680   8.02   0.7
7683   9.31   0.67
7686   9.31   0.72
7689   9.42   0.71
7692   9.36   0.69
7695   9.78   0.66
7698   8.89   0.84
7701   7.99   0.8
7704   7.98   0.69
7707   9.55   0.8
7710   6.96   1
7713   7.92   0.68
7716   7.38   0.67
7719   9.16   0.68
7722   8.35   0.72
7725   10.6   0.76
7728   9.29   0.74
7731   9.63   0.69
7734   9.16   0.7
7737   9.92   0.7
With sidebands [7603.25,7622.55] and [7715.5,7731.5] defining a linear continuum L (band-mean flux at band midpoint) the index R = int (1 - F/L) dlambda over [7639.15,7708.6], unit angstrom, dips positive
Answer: 3.01 angstrom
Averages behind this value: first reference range 9.72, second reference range 9.14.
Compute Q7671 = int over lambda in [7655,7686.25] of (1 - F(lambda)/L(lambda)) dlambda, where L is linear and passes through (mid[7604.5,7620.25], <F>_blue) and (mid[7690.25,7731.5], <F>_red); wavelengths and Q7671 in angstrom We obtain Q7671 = 1.4 angstrom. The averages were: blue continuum 9.69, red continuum 8.76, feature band 8.74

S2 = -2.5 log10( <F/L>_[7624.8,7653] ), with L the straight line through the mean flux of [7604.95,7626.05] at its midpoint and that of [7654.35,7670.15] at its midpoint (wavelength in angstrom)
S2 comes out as 0.04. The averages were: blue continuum 9.58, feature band 8.84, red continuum 8.76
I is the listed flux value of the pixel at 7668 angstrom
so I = 8.78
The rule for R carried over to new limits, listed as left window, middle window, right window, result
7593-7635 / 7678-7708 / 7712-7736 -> 0.4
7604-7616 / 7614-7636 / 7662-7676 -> 1.4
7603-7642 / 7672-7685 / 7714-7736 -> 0.5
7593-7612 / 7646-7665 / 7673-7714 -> -0.2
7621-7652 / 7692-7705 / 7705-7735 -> 0.1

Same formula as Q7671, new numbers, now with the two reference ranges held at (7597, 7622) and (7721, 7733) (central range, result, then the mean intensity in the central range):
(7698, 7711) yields 1.72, 8.25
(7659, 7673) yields 1.47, 8.53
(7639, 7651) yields 0.49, 9.15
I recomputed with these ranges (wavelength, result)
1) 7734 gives 9.16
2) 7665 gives 8.54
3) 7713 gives 7.92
